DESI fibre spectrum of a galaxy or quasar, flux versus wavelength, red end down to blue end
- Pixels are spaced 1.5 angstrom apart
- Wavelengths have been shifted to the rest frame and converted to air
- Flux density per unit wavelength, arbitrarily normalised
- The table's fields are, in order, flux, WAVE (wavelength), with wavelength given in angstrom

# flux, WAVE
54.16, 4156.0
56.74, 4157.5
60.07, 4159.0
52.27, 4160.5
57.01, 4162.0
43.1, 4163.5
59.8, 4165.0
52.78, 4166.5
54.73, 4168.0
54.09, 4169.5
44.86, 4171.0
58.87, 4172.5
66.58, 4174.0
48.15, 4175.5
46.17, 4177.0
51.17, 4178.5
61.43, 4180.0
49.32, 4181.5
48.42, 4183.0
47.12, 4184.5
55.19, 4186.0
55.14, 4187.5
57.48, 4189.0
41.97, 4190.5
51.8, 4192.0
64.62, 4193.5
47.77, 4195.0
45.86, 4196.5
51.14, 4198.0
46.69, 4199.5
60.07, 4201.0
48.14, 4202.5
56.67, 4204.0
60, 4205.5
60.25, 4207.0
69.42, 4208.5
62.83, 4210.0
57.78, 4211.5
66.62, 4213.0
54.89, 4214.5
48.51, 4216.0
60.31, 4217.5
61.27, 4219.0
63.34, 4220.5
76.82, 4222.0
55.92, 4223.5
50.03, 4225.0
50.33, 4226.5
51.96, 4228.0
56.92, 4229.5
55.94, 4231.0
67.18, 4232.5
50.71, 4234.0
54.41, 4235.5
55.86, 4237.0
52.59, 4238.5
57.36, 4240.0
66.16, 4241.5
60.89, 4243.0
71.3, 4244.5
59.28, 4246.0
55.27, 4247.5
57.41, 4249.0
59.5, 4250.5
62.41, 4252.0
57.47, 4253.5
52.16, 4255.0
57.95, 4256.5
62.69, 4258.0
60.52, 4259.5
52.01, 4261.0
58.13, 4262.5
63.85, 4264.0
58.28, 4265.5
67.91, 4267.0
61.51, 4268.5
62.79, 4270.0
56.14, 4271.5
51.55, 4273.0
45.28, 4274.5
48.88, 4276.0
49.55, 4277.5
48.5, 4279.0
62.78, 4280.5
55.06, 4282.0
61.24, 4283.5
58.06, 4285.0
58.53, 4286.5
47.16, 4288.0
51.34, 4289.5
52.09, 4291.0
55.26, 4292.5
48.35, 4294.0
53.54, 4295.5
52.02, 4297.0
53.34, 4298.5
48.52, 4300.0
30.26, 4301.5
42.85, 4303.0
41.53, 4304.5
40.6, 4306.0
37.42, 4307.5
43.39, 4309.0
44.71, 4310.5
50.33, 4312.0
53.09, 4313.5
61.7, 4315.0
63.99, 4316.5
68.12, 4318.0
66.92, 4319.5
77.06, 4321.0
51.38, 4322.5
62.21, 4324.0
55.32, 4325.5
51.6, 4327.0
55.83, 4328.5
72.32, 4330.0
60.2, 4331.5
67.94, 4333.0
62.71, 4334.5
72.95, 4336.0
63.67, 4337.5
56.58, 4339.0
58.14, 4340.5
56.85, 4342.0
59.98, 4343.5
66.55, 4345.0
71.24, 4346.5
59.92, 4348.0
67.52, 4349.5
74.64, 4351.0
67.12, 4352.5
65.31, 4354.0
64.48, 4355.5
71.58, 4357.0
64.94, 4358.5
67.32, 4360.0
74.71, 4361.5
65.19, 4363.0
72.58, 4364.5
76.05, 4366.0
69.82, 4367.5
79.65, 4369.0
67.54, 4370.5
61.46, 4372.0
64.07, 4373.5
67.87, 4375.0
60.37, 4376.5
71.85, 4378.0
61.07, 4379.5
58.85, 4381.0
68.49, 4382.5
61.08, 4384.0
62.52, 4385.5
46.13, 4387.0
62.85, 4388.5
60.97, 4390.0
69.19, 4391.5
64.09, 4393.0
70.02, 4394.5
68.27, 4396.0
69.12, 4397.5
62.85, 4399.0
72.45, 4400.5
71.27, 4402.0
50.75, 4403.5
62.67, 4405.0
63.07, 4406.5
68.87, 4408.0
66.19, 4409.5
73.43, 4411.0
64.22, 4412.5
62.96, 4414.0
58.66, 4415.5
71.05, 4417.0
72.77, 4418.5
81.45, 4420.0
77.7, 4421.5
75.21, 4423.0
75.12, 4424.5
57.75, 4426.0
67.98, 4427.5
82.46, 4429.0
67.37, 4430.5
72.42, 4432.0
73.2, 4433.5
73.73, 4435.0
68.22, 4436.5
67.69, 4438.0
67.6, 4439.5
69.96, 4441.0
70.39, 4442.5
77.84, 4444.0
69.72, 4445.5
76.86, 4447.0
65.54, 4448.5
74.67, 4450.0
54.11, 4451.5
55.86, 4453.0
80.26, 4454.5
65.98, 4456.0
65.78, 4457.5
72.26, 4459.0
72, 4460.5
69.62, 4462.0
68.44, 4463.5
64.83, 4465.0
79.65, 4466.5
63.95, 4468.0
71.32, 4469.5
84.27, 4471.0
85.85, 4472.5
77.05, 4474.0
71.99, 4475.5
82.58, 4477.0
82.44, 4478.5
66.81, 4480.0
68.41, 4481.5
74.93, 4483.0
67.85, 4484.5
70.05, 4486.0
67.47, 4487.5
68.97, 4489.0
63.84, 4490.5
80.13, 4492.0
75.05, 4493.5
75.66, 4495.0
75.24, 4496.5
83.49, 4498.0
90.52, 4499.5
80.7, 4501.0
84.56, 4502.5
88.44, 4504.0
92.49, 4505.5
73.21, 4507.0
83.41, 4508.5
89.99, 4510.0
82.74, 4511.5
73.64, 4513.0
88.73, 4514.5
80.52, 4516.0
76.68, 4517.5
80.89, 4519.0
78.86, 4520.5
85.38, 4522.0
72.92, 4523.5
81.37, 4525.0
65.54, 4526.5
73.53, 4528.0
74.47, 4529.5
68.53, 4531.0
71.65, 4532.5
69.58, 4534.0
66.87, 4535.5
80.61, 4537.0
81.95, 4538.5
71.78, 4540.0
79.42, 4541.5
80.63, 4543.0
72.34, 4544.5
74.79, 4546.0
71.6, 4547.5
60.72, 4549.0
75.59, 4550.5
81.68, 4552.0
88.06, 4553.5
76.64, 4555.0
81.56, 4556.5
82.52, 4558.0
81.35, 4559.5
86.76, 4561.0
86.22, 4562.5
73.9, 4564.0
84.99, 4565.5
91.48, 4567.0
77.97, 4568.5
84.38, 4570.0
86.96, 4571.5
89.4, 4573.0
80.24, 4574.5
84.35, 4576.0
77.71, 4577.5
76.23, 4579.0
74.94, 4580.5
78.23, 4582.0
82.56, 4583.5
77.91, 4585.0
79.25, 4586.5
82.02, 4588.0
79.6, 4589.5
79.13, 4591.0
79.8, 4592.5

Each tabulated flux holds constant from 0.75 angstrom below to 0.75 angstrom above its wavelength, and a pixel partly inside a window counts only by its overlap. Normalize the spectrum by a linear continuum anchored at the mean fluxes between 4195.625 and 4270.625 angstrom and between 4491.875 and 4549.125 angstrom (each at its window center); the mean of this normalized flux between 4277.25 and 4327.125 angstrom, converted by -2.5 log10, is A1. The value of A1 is 0.19 mag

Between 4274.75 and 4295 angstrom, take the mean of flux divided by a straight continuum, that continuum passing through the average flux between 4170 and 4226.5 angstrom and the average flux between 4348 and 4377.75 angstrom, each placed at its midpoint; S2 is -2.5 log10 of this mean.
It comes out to 0.17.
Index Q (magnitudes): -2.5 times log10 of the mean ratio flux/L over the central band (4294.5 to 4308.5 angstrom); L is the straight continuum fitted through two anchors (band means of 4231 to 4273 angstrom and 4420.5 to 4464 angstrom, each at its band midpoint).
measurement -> 0.36 mag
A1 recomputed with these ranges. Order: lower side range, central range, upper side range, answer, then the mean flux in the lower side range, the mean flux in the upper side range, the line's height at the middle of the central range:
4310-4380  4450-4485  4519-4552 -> -0.01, 64.5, 74.5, 70.9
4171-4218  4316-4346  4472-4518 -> 0.05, 54.7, 78.1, 65.3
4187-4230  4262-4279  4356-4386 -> 0.08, 56.4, 67.4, 60.6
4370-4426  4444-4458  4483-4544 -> 0.05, 66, 77.4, 71.2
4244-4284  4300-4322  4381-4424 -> 0.18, 57.6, 66.3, 60.6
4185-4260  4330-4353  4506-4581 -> 0.01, 57.3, 78.8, 65.3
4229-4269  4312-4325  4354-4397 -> 0.01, 59.1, 66.2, 63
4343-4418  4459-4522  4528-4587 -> -0.05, 66.1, 78.5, 73.8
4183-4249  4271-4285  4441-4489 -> 0.13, 56.7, 71.5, 60.4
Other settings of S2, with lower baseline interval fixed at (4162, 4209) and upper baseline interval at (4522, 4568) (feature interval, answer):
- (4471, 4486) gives -0.04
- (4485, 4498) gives 0.01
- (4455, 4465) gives 0.04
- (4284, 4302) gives 0.18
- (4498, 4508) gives -0.14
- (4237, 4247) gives -0.06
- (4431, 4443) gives -0.01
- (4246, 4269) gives -0.02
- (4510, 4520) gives -0.08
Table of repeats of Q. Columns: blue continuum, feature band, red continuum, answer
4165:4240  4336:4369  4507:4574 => -0.017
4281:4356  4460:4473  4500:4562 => -0.016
